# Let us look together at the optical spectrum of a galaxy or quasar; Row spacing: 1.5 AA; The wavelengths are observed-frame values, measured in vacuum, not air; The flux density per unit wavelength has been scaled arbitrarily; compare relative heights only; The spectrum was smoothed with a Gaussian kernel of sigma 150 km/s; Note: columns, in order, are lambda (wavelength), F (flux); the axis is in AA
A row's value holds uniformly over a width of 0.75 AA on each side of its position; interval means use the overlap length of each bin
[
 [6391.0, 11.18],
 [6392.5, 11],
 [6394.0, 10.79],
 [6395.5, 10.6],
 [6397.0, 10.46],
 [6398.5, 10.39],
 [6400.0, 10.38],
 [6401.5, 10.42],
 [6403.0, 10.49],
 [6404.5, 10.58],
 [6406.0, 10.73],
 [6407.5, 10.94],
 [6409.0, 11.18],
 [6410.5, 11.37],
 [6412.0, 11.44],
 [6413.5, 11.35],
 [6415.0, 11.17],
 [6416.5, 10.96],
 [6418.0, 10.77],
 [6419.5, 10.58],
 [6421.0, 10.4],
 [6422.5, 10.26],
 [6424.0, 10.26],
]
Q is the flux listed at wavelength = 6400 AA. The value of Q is 10.38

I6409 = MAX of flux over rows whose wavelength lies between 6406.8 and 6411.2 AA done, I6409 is 11.37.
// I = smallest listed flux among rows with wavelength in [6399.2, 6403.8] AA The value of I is 10.38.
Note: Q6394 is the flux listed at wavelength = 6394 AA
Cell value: 10.79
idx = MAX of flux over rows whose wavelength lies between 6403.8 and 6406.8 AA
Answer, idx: 10.73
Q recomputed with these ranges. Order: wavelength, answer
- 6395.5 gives 10.6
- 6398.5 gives 10.39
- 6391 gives 11.18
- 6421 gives 10.4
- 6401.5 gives 10.42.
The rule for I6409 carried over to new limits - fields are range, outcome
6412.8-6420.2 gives 11.35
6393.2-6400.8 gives 10.79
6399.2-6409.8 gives 11.18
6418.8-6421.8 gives 10.58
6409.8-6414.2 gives 11.44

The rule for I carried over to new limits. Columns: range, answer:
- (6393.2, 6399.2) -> 10.39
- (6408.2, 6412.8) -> 11.18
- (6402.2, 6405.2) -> 10.49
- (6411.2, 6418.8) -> 10.77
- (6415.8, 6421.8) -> 10.4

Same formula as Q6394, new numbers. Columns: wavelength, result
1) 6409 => 11.18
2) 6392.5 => 11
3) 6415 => 11.17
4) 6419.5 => 10.58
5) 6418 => 10.77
